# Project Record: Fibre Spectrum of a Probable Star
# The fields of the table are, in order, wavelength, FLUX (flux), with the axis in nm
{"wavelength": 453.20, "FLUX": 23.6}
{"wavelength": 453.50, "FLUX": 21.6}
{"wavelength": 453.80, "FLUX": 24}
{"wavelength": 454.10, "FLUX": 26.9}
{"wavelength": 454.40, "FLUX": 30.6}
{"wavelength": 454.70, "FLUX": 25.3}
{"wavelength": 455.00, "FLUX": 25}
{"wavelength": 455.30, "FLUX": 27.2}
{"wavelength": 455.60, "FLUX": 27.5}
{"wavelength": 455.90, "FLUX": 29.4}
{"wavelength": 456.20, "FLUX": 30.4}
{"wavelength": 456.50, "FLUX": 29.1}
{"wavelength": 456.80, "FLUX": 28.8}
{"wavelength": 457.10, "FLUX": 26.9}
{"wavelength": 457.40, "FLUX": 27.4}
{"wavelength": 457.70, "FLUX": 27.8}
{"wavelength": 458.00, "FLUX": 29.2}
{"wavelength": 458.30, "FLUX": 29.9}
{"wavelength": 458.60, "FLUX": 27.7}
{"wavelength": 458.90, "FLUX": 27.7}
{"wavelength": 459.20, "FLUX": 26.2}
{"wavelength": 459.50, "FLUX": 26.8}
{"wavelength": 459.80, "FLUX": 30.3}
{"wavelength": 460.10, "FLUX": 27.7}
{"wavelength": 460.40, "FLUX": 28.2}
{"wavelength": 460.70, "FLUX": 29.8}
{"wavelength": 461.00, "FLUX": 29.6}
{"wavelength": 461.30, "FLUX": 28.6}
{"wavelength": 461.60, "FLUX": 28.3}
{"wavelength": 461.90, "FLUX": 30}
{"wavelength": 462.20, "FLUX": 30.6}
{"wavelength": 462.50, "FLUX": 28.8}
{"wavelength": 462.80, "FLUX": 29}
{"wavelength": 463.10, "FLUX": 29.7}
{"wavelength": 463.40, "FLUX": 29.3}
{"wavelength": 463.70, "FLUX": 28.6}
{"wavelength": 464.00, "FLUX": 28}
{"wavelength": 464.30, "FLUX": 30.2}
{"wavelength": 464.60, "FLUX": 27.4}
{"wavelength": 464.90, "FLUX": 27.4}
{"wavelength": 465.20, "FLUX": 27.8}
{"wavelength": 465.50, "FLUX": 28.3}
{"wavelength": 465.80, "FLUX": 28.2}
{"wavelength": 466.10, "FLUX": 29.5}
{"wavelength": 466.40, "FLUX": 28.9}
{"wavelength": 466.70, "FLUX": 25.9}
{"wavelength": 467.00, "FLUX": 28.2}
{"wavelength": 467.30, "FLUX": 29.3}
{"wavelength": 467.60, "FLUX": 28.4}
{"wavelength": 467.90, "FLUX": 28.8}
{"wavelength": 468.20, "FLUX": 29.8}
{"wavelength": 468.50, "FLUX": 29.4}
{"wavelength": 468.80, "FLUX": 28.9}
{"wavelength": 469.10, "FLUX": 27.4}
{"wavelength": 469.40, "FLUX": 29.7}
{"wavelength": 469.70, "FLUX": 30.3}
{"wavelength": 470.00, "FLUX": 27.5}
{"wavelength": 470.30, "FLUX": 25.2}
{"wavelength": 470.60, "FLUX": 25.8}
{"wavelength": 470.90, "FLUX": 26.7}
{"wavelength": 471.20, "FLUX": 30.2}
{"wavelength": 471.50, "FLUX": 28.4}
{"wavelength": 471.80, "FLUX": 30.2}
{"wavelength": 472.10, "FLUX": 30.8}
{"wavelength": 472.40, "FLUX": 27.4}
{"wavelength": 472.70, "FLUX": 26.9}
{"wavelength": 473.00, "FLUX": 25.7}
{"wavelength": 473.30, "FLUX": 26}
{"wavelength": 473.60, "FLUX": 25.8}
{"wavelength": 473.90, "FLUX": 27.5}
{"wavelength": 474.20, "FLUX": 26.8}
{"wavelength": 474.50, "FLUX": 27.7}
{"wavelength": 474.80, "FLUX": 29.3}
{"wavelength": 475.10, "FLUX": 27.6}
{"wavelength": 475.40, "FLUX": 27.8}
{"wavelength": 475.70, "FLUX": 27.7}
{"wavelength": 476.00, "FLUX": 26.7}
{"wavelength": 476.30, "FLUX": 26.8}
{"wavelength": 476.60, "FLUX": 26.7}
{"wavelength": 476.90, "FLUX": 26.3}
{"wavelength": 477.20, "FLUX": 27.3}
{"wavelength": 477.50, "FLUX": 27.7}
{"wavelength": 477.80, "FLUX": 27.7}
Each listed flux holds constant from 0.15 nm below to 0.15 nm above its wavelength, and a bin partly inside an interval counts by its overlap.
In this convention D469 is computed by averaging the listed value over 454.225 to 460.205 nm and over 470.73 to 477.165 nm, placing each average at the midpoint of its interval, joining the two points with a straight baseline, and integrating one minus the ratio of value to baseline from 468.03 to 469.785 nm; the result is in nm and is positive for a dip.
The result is -0.10 nm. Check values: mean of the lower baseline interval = 28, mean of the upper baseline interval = 27.6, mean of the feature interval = 29.2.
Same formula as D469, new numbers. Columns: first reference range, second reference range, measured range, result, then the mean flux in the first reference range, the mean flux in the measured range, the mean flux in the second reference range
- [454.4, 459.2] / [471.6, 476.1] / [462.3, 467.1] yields -0.11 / 28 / 28.5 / 27.6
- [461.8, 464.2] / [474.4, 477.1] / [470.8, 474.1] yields 0.01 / 29.3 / 27.8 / 27.4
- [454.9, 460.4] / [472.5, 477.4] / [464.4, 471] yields -0.16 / 28.1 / 28.2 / 27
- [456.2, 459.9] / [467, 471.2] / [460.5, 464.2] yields -0.12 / 28.2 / 29.2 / 28.3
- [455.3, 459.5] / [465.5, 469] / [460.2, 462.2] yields -0.06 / 28.2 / 29.2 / 28.6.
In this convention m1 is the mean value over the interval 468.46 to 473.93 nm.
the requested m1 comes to 27.9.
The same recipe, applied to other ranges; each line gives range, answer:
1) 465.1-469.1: 28.5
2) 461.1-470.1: 28.8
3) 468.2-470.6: 28.3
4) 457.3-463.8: 28.7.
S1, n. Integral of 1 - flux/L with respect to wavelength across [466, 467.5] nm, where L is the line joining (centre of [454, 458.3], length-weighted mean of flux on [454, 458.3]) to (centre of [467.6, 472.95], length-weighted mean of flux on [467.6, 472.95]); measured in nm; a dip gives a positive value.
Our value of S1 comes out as 0.00 nm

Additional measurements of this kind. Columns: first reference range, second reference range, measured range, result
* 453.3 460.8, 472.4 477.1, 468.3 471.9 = -0.15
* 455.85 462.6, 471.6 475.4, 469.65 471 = 0.05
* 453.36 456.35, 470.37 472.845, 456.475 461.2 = -0.20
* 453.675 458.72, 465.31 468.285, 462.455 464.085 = -0.04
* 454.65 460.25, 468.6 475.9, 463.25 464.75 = -0.04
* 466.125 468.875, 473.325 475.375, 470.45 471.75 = 0.00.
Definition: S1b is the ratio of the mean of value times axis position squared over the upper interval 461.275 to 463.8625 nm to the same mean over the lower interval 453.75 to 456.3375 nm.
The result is 1.1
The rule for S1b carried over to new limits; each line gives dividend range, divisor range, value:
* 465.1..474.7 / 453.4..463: 1.05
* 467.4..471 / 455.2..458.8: 1.04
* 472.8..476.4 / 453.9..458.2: 1.05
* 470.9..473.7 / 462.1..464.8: 1.00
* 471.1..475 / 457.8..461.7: 1.04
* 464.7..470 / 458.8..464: 1.02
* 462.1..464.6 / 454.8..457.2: 1.07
